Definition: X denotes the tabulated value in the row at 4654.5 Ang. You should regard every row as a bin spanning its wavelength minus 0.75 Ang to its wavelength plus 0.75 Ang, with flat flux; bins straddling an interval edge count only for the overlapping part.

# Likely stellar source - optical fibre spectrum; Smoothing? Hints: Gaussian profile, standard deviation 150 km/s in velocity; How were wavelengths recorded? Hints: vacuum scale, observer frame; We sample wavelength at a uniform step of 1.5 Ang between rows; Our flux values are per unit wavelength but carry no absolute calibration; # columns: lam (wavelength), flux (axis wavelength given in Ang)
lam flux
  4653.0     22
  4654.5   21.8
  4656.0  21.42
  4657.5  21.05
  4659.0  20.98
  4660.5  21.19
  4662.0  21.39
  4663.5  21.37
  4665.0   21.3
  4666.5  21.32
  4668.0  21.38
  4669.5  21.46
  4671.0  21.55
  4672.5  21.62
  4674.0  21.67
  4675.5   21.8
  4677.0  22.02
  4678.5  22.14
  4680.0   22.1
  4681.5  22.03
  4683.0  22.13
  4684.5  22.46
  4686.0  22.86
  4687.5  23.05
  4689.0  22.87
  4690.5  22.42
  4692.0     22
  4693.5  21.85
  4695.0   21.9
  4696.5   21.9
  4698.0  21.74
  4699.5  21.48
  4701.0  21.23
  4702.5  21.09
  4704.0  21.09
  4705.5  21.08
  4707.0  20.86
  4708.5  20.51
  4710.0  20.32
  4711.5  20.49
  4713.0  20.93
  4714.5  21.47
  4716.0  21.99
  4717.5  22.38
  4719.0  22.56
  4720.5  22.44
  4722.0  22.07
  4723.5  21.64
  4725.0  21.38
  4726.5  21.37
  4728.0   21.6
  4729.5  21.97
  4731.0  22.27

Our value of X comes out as 21.8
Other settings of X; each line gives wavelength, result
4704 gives 21.09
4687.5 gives 23.05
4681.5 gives 22.03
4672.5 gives 21.62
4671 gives 21.55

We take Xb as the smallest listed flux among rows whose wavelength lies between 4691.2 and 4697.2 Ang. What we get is 21.85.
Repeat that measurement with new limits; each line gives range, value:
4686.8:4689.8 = 22.87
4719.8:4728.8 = 21.37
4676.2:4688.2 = 22.02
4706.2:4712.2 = 20.32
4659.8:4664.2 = 21.19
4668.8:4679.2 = 21.46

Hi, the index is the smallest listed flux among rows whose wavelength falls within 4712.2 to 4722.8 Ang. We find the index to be 20.93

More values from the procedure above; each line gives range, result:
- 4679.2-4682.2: 22.03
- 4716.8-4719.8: 22.38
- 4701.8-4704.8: 21.09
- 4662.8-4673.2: 21.3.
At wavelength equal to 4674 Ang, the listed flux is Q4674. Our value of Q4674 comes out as 21.67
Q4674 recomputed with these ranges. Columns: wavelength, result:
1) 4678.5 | 22.14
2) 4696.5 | 21.9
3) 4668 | 21.38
